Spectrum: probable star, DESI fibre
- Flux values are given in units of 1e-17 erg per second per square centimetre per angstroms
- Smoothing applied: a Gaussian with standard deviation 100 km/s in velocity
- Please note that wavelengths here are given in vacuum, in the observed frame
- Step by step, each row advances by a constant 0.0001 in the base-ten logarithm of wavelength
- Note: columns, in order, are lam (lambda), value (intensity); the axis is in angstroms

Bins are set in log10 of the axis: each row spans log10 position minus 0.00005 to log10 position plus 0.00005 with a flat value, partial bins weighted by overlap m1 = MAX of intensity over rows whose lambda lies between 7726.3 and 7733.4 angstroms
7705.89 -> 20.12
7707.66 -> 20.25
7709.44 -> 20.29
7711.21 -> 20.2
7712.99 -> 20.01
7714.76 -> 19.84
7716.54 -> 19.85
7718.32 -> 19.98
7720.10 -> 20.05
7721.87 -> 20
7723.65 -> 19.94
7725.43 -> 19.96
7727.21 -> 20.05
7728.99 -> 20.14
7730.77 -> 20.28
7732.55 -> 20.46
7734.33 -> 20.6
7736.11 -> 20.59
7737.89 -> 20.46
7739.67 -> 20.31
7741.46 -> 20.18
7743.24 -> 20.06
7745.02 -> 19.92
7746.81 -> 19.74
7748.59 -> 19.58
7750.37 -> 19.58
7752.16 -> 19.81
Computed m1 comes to 20.46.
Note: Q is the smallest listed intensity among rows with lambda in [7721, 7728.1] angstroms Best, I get 19.94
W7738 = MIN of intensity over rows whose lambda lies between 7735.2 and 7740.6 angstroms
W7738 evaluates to 20.31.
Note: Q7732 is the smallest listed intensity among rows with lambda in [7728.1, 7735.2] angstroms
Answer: 20.14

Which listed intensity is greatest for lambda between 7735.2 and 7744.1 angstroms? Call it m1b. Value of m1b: 20.59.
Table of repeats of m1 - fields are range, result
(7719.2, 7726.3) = 20.05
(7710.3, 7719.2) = 20.2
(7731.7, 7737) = 20.6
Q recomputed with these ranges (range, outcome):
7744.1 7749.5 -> 19.58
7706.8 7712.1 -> 20.2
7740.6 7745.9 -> 19.92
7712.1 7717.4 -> 19.84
